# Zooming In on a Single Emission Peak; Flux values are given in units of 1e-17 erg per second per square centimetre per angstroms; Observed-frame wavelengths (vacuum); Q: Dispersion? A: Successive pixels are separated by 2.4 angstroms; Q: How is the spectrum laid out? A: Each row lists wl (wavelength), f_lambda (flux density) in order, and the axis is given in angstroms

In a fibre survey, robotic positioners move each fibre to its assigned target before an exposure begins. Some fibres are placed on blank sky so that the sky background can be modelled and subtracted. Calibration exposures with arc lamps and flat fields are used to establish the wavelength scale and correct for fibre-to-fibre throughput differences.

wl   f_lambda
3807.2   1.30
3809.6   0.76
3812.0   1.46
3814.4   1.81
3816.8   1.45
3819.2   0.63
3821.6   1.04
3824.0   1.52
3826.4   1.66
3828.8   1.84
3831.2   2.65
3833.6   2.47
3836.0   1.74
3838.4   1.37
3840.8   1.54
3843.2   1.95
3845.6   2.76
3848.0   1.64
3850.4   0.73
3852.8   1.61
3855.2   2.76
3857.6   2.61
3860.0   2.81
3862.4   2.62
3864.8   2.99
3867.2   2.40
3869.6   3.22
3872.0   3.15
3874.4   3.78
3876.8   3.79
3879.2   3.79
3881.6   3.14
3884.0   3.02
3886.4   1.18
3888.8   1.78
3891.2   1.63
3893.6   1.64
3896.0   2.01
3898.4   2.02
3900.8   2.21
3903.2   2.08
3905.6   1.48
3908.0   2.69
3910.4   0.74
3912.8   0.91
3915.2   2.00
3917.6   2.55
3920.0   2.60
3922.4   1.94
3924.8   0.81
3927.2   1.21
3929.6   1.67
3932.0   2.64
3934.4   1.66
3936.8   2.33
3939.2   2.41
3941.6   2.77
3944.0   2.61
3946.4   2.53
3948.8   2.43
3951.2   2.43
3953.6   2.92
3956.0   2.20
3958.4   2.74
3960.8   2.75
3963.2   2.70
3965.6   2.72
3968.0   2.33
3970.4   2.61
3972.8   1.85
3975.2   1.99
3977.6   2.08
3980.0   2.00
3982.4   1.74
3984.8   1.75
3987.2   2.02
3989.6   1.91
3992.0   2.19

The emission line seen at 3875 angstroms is Ly-alpha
